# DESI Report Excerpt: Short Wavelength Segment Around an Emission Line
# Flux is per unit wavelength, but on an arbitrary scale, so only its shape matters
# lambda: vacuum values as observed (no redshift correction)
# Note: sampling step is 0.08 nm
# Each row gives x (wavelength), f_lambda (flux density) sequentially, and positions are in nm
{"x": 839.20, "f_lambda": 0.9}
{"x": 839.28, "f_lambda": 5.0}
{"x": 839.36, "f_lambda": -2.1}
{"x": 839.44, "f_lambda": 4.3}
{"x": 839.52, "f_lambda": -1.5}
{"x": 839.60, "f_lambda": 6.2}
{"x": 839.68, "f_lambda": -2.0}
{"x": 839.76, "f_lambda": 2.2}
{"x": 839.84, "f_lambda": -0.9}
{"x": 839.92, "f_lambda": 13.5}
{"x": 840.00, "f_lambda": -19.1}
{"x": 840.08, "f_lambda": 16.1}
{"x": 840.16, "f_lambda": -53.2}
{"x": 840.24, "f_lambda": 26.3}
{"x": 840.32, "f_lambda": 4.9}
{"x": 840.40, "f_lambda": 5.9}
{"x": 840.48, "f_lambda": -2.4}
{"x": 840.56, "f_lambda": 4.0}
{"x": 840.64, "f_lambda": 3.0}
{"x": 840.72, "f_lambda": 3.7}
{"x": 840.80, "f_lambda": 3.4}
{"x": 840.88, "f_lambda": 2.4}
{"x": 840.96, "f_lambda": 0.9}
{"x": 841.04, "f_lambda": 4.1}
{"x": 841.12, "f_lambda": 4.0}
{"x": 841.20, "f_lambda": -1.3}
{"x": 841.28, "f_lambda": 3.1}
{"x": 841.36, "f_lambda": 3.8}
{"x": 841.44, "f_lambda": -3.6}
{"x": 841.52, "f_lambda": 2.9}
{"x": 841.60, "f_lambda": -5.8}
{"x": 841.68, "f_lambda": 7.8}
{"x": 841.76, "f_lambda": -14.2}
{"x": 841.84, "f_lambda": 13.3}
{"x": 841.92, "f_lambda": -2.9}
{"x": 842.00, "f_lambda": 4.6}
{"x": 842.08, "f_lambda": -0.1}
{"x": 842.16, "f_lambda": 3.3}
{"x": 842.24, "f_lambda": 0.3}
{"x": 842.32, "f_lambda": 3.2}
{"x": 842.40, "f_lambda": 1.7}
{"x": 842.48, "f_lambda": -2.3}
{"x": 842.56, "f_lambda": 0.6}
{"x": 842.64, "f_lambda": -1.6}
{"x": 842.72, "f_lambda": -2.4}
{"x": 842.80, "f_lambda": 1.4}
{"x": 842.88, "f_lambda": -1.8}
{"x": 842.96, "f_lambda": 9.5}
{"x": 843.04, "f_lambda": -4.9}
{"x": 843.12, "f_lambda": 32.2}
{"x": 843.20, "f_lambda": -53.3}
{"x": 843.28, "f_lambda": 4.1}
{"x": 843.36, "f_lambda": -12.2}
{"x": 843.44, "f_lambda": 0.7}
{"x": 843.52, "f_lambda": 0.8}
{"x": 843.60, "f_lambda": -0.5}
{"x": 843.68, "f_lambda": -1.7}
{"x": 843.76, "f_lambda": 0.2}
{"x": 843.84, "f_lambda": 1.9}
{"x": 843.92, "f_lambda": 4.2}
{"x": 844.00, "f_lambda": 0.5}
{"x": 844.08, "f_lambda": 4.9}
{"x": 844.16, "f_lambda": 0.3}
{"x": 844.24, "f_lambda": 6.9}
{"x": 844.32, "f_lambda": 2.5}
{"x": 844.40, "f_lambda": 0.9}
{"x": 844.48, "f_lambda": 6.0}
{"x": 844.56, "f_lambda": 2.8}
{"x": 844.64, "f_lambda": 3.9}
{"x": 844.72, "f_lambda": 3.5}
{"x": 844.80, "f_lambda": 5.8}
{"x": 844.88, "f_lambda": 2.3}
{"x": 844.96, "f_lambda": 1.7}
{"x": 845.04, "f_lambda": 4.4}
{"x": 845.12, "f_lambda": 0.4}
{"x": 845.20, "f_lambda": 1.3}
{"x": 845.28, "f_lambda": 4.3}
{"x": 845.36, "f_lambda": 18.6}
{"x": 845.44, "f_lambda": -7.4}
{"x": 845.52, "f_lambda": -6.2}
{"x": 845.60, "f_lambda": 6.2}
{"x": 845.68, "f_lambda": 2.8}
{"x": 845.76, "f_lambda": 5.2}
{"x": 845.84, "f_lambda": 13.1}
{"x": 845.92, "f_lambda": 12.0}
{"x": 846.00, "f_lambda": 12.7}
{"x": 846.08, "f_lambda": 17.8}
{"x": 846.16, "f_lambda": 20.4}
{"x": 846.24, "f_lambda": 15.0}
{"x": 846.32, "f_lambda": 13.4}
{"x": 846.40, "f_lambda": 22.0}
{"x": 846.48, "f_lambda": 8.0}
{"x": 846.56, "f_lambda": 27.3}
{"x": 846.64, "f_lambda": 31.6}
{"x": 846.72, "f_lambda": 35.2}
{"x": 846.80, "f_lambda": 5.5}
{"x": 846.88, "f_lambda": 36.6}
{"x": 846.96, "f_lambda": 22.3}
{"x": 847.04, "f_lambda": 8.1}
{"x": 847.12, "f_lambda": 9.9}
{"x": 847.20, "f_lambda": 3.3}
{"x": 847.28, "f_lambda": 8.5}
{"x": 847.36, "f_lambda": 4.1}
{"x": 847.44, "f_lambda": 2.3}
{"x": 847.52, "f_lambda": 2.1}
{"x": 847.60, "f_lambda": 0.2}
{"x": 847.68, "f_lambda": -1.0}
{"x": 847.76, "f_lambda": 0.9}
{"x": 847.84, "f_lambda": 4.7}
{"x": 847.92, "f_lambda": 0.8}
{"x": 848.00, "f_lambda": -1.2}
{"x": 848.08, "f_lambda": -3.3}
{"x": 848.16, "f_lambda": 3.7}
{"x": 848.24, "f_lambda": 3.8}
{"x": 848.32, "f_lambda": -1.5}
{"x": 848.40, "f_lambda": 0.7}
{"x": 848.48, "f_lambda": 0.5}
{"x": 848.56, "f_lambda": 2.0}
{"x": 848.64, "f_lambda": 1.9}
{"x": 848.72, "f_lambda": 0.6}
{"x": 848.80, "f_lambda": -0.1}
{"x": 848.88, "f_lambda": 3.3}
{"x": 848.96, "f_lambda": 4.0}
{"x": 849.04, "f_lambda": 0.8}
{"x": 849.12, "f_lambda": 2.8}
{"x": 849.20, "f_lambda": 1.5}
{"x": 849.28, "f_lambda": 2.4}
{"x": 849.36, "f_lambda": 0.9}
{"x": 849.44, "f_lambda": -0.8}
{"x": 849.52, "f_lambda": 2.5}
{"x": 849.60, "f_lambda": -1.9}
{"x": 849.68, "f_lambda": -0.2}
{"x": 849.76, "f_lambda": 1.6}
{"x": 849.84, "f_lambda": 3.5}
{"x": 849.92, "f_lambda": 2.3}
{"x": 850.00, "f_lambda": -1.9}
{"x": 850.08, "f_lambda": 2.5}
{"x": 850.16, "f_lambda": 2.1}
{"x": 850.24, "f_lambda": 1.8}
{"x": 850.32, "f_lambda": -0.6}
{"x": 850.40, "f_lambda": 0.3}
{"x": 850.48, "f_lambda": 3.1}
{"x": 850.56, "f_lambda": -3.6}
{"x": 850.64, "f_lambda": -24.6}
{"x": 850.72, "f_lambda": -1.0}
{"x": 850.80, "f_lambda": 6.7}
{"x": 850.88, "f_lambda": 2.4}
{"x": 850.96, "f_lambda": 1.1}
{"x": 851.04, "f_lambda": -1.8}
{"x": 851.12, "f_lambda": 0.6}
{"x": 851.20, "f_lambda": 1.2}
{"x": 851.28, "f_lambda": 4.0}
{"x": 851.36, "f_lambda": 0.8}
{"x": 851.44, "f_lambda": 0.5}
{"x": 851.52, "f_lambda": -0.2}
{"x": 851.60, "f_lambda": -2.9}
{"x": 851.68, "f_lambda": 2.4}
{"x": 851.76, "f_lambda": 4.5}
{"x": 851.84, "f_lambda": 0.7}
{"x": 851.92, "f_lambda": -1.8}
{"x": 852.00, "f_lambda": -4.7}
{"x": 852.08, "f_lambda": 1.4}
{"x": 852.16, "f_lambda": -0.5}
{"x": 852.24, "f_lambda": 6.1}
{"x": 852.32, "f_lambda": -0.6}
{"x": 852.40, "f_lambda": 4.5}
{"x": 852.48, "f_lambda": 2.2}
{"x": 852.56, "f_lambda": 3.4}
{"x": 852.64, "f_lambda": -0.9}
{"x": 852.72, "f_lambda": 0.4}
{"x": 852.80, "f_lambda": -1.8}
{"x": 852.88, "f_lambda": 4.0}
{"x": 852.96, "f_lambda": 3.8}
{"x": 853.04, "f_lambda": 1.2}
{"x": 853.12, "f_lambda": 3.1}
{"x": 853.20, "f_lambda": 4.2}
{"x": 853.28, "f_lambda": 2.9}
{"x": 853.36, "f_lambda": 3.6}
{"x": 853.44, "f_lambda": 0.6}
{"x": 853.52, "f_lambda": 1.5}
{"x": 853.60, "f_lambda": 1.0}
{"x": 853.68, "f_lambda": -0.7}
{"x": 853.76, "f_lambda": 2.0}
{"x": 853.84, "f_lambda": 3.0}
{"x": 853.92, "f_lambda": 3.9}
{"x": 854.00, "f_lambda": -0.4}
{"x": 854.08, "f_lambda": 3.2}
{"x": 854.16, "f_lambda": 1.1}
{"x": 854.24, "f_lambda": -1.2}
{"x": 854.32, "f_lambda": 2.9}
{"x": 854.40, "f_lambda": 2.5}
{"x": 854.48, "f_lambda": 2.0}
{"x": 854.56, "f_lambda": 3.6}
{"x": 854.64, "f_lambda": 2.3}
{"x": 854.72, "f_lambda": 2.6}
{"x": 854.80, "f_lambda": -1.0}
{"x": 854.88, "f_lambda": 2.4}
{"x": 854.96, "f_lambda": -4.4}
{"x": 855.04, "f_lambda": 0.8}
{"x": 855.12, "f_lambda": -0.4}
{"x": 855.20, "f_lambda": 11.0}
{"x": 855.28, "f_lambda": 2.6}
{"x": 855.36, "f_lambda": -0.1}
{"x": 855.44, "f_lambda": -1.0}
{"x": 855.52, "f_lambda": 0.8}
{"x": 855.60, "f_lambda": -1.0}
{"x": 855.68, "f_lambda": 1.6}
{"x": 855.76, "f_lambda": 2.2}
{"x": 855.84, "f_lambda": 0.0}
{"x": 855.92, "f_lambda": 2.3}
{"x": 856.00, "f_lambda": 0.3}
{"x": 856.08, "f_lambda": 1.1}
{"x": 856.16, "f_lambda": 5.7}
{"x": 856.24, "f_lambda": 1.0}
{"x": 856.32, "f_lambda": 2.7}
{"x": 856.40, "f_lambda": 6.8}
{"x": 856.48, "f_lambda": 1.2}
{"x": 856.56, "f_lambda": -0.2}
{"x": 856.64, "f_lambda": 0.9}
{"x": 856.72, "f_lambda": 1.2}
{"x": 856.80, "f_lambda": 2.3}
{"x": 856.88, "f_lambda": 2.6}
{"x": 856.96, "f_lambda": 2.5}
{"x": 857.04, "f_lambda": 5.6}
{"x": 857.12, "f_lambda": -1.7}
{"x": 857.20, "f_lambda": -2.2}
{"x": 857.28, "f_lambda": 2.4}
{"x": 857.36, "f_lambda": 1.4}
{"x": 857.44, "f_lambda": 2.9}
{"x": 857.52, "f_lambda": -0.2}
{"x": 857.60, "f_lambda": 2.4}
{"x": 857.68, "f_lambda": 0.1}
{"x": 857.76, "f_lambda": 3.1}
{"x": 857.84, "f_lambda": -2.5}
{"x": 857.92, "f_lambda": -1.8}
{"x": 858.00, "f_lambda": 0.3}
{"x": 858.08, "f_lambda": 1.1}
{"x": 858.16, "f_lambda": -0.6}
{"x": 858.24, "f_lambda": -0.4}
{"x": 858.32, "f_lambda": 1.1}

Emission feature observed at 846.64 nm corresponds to [O II]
